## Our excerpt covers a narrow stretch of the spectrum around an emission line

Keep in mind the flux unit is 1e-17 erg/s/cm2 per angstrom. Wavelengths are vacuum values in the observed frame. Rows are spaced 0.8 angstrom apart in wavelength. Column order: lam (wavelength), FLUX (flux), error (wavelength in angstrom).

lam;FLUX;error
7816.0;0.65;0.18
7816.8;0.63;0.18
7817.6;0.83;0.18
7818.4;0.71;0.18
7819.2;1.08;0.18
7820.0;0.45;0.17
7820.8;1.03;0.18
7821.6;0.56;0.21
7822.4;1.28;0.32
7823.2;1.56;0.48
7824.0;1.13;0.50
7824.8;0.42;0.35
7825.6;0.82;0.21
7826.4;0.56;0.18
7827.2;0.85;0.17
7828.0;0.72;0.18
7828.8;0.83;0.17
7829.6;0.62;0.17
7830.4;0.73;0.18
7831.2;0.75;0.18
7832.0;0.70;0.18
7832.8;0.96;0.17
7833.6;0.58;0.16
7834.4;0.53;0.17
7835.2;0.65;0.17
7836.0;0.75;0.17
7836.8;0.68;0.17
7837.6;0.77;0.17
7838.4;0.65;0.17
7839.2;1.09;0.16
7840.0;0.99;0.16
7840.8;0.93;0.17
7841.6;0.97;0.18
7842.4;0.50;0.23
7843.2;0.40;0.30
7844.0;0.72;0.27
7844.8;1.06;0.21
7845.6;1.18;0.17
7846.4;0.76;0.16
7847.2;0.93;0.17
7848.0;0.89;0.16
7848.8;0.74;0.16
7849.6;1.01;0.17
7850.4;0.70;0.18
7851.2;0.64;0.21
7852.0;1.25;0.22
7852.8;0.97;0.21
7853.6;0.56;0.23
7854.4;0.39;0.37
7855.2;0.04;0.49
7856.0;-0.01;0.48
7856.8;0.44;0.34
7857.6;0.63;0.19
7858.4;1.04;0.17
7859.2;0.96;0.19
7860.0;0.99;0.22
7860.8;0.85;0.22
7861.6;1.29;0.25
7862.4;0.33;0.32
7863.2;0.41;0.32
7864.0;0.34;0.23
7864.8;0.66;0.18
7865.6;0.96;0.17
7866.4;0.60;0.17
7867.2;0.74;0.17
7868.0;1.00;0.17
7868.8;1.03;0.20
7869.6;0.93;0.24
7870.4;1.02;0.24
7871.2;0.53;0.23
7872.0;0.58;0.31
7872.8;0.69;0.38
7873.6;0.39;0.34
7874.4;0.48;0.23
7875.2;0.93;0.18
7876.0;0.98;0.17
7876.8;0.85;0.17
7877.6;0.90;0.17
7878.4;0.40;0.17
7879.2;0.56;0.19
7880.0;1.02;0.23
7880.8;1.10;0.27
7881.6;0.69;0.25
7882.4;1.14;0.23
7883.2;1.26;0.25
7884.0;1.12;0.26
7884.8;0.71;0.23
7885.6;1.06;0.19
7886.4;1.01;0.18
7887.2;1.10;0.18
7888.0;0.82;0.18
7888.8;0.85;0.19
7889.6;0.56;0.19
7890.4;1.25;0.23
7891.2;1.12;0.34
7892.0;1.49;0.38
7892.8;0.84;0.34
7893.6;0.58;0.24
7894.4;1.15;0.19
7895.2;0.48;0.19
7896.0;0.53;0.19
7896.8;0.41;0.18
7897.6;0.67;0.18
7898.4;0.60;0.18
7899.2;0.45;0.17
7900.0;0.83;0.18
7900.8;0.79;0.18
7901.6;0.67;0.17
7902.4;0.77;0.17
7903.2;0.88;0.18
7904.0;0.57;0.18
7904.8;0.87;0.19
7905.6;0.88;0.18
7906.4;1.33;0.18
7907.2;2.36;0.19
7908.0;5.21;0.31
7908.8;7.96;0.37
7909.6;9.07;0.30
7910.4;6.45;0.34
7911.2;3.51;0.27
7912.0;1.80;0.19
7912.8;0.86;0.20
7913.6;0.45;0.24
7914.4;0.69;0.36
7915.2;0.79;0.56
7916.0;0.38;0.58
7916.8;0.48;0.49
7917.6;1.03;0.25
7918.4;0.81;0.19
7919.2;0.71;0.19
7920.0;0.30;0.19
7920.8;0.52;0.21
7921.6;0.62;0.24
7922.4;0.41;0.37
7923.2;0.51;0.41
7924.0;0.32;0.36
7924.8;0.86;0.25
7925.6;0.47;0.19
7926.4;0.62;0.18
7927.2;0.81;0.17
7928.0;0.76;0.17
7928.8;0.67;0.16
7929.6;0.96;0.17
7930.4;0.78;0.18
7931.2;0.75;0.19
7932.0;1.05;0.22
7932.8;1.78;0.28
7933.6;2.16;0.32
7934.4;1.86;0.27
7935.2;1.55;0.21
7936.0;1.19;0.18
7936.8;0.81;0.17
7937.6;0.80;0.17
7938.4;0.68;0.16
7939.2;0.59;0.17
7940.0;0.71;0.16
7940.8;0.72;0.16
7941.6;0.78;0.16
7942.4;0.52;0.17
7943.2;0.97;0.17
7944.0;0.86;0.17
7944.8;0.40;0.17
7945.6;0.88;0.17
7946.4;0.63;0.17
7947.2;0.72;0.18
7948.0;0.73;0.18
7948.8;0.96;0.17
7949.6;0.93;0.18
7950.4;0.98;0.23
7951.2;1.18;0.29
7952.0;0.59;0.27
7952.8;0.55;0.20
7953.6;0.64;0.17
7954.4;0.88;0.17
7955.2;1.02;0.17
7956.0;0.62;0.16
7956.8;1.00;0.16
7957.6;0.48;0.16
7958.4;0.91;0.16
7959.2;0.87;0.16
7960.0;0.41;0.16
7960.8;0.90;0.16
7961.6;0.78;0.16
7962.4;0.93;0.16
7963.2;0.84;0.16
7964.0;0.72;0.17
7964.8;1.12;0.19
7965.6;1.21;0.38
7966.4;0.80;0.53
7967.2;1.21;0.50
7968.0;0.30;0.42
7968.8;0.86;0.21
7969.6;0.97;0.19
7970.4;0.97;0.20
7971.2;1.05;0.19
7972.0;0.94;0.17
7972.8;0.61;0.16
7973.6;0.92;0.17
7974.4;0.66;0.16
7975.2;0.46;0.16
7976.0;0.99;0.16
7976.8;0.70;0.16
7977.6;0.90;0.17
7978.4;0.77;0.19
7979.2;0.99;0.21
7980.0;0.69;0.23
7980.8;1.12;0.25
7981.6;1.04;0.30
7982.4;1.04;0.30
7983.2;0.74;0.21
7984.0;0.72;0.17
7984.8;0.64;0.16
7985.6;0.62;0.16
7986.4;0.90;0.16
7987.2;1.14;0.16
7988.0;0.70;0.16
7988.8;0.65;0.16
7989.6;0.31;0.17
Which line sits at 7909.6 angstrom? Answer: H-alpha 6563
